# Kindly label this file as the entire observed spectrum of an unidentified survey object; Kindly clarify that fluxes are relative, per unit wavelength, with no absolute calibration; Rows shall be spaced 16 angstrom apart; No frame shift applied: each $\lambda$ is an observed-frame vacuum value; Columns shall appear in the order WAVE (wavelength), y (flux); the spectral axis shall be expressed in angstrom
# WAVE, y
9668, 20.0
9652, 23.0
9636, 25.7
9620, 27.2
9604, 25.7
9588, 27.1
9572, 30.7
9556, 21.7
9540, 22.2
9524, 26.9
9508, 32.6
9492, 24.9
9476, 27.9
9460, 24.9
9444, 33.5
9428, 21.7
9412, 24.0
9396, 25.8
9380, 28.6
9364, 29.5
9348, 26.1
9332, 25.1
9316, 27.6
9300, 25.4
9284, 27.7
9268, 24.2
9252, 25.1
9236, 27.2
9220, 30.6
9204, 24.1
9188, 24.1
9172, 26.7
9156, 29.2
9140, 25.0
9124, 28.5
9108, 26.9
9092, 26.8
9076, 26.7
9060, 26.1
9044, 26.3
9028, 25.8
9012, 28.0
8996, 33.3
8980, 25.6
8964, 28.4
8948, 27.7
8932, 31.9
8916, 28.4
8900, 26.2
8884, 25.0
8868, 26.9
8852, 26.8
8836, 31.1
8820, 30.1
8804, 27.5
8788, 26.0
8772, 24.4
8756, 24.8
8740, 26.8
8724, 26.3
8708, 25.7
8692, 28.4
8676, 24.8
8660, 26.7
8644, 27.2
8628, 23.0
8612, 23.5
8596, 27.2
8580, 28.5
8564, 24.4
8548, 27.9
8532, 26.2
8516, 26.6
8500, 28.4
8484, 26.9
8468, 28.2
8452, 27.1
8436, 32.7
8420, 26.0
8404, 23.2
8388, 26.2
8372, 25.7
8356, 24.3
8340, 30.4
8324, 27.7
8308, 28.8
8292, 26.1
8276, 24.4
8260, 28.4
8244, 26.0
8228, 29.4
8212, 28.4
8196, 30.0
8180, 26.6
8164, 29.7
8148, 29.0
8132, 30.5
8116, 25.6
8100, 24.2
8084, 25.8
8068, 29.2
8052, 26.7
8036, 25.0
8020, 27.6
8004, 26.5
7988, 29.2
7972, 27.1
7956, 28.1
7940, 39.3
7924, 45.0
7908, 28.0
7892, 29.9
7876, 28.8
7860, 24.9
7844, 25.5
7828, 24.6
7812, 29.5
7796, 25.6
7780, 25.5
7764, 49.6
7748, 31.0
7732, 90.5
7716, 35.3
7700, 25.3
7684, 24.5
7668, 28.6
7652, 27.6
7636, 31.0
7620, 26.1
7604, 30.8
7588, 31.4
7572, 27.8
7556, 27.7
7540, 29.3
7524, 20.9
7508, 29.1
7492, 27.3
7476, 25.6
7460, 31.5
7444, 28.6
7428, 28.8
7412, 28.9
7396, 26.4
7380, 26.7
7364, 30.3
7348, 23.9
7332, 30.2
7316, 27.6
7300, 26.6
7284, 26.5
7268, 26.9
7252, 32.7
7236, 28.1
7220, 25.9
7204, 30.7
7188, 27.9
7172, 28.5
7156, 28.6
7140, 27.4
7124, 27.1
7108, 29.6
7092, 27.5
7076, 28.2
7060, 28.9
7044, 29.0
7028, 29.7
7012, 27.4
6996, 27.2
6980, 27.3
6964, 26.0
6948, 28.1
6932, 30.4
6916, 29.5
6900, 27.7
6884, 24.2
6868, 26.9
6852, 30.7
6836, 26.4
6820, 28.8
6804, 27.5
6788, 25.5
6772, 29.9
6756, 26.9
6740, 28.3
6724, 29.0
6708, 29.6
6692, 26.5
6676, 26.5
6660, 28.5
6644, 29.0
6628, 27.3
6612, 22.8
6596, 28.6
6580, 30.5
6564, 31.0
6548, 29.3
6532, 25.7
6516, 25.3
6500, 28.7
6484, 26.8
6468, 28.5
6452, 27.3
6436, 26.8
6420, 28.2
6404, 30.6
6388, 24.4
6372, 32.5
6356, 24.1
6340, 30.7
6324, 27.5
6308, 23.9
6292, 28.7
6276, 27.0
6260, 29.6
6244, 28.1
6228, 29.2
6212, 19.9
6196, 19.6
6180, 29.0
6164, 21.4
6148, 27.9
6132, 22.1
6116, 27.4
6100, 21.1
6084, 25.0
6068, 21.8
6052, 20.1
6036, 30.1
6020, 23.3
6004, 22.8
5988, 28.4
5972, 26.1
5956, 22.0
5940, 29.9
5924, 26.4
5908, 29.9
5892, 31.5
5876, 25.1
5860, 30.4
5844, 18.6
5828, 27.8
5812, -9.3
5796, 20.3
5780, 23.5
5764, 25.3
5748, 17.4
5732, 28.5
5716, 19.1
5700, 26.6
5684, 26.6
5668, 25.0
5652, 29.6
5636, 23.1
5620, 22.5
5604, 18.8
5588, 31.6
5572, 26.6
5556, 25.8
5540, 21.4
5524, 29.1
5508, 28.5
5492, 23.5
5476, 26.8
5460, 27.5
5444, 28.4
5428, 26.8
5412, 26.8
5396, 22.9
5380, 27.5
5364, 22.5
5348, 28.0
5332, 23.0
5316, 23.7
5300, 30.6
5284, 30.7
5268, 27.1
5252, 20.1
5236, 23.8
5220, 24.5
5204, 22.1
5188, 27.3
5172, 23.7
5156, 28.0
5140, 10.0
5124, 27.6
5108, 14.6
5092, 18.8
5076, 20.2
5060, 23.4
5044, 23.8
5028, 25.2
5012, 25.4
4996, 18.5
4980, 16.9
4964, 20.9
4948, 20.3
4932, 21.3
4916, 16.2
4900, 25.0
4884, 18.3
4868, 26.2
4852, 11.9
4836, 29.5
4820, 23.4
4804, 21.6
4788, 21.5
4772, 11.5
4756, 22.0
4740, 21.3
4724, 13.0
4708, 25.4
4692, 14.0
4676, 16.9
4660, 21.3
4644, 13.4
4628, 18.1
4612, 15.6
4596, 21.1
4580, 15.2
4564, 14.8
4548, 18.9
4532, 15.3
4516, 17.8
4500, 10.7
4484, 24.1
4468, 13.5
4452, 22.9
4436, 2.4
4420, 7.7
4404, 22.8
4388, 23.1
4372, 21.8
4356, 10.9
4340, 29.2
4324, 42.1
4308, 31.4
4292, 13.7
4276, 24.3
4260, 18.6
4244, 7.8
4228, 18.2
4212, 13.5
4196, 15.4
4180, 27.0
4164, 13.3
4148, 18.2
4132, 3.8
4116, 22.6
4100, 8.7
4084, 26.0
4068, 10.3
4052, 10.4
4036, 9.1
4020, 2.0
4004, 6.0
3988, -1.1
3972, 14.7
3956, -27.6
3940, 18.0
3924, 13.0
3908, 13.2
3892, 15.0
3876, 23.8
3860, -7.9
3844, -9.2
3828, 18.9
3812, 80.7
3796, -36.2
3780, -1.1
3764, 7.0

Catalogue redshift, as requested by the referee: 0.179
